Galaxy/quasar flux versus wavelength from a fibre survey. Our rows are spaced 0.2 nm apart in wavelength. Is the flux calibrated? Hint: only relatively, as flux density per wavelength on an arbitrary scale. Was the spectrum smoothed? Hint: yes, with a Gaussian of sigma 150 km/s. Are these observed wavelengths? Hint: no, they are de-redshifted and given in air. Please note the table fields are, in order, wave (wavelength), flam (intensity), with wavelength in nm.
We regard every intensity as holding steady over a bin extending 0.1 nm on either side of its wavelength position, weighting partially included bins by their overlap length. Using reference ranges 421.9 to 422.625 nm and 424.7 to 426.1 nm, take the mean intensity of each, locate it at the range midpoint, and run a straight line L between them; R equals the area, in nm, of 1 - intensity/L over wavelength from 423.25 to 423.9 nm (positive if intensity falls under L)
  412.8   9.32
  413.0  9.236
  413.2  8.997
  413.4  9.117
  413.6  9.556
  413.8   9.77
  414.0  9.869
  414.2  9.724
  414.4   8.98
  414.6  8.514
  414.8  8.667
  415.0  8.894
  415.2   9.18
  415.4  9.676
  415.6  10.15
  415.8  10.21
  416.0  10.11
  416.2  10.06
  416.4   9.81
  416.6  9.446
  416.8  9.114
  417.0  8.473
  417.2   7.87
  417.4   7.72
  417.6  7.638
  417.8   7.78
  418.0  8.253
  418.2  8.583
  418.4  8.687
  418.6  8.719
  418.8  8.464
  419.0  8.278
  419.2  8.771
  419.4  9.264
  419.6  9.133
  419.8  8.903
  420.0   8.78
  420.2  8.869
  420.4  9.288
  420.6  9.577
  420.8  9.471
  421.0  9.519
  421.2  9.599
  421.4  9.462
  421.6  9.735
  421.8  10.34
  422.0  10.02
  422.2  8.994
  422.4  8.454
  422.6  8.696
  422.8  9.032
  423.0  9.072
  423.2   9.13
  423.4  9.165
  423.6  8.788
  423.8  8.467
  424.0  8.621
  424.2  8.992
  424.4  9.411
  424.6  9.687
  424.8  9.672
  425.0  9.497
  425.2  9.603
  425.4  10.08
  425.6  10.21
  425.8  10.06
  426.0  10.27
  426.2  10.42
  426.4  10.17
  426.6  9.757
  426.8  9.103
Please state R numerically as 0.04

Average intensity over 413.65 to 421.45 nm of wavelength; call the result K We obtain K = 9.06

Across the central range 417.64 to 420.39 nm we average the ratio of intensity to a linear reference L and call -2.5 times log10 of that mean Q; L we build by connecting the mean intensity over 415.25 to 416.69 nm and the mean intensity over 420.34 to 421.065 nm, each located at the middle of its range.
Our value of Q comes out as 0.12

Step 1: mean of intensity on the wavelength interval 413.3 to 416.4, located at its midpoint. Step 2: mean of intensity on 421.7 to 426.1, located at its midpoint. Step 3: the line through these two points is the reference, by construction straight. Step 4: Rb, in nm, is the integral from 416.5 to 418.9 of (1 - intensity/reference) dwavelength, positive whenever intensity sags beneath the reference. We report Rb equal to 0.27 nm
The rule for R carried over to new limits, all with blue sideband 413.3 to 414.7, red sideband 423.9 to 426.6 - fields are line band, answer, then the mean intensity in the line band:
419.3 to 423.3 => 0.14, 9.27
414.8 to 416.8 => -0.05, 9.64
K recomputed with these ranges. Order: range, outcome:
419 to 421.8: 9.26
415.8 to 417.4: 9.23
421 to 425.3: 9.26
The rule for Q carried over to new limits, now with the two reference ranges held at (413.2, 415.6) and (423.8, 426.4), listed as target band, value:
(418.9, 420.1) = 0.074 mag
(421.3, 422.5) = 0.007 mag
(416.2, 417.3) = 0.039 mag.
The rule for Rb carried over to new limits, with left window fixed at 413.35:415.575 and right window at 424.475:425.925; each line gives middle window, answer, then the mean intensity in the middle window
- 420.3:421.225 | 0.012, 9.48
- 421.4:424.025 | 0.152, 9.14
